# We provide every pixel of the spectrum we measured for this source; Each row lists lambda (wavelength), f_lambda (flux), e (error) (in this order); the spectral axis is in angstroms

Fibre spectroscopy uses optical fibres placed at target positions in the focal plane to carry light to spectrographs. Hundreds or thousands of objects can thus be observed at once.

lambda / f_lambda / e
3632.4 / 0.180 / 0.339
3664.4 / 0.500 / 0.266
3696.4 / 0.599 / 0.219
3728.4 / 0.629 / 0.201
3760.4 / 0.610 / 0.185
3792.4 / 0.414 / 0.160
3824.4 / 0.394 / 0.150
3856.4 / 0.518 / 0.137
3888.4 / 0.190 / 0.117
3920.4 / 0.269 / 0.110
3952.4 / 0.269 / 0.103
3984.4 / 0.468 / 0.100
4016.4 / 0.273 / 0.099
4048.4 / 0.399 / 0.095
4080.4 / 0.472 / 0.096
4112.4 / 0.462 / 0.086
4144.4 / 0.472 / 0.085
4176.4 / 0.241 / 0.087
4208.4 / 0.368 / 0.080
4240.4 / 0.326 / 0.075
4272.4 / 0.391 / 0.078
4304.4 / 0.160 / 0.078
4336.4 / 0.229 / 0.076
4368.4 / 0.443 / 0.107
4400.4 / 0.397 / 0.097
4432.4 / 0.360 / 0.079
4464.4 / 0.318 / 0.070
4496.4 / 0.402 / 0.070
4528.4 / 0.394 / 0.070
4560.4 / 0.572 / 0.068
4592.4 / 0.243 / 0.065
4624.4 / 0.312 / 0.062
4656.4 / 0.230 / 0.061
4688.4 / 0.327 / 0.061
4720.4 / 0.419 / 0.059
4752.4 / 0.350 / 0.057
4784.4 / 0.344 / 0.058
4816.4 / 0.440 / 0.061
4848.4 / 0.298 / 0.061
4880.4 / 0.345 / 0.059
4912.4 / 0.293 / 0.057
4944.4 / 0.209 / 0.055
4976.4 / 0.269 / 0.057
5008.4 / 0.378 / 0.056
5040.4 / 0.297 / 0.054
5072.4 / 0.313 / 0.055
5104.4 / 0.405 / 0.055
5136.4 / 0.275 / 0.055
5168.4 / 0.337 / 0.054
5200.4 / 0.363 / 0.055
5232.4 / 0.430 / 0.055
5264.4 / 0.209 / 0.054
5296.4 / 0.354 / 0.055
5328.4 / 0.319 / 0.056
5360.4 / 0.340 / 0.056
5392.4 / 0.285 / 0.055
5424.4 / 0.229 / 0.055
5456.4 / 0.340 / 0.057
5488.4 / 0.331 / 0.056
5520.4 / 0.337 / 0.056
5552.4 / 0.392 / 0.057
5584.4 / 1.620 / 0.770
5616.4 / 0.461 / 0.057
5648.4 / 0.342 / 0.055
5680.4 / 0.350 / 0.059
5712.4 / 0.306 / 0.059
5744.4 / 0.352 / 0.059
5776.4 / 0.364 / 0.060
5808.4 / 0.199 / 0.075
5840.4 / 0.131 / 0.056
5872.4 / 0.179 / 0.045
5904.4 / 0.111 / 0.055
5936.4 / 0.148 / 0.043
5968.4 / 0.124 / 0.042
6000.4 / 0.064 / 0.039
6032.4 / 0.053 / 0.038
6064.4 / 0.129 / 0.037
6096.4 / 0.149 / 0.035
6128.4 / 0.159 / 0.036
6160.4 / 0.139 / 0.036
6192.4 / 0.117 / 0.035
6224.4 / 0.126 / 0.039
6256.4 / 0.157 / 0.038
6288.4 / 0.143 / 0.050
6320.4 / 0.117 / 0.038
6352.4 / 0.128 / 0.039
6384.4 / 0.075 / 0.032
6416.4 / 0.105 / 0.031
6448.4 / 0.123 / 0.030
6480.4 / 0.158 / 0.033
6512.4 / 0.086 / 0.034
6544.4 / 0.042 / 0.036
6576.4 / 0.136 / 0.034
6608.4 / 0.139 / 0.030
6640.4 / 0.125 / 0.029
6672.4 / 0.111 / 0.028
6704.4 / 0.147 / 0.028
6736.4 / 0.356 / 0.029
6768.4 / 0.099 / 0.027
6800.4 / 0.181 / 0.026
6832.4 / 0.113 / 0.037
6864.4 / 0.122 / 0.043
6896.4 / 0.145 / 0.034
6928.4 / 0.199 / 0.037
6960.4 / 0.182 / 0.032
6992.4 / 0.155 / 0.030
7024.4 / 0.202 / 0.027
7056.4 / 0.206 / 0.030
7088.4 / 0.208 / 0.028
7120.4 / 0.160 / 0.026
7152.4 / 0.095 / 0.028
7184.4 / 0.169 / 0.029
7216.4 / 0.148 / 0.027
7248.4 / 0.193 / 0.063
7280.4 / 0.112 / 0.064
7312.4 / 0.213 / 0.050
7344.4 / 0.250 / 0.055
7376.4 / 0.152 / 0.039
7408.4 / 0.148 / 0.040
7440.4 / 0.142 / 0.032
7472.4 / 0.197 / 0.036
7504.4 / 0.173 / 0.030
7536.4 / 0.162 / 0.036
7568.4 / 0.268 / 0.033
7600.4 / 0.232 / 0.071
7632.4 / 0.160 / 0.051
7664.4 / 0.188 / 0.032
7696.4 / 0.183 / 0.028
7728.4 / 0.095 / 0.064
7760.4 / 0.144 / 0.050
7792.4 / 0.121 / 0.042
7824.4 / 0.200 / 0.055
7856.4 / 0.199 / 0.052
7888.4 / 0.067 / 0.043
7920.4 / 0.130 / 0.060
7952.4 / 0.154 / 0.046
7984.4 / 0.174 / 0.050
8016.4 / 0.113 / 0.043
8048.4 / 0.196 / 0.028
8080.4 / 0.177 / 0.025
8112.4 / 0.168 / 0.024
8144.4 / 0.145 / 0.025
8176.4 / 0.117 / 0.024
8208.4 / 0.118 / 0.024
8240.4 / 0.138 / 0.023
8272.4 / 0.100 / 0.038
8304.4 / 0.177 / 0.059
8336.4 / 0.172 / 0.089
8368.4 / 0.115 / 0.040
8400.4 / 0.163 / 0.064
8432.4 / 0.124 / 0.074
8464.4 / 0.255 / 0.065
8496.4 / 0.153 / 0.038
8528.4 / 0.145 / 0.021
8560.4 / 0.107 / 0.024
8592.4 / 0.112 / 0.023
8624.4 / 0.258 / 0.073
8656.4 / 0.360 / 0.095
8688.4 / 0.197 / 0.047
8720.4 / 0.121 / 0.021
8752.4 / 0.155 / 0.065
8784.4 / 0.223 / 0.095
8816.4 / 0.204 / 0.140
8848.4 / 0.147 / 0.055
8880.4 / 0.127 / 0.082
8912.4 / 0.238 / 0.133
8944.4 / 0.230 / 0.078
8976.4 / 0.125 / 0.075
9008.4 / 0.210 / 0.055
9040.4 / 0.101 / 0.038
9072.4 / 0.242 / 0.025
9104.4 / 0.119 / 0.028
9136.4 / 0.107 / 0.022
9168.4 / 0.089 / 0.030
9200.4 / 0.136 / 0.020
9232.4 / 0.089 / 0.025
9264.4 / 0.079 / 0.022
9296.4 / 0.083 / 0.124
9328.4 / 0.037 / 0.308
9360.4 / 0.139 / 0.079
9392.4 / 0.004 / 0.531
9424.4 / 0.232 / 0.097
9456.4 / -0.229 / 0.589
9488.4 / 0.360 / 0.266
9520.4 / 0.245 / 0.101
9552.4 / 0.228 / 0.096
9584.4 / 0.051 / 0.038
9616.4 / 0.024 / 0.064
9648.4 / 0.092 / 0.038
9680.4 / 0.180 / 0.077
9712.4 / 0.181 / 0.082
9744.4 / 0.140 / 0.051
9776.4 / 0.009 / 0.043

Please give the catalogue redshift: 0.809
